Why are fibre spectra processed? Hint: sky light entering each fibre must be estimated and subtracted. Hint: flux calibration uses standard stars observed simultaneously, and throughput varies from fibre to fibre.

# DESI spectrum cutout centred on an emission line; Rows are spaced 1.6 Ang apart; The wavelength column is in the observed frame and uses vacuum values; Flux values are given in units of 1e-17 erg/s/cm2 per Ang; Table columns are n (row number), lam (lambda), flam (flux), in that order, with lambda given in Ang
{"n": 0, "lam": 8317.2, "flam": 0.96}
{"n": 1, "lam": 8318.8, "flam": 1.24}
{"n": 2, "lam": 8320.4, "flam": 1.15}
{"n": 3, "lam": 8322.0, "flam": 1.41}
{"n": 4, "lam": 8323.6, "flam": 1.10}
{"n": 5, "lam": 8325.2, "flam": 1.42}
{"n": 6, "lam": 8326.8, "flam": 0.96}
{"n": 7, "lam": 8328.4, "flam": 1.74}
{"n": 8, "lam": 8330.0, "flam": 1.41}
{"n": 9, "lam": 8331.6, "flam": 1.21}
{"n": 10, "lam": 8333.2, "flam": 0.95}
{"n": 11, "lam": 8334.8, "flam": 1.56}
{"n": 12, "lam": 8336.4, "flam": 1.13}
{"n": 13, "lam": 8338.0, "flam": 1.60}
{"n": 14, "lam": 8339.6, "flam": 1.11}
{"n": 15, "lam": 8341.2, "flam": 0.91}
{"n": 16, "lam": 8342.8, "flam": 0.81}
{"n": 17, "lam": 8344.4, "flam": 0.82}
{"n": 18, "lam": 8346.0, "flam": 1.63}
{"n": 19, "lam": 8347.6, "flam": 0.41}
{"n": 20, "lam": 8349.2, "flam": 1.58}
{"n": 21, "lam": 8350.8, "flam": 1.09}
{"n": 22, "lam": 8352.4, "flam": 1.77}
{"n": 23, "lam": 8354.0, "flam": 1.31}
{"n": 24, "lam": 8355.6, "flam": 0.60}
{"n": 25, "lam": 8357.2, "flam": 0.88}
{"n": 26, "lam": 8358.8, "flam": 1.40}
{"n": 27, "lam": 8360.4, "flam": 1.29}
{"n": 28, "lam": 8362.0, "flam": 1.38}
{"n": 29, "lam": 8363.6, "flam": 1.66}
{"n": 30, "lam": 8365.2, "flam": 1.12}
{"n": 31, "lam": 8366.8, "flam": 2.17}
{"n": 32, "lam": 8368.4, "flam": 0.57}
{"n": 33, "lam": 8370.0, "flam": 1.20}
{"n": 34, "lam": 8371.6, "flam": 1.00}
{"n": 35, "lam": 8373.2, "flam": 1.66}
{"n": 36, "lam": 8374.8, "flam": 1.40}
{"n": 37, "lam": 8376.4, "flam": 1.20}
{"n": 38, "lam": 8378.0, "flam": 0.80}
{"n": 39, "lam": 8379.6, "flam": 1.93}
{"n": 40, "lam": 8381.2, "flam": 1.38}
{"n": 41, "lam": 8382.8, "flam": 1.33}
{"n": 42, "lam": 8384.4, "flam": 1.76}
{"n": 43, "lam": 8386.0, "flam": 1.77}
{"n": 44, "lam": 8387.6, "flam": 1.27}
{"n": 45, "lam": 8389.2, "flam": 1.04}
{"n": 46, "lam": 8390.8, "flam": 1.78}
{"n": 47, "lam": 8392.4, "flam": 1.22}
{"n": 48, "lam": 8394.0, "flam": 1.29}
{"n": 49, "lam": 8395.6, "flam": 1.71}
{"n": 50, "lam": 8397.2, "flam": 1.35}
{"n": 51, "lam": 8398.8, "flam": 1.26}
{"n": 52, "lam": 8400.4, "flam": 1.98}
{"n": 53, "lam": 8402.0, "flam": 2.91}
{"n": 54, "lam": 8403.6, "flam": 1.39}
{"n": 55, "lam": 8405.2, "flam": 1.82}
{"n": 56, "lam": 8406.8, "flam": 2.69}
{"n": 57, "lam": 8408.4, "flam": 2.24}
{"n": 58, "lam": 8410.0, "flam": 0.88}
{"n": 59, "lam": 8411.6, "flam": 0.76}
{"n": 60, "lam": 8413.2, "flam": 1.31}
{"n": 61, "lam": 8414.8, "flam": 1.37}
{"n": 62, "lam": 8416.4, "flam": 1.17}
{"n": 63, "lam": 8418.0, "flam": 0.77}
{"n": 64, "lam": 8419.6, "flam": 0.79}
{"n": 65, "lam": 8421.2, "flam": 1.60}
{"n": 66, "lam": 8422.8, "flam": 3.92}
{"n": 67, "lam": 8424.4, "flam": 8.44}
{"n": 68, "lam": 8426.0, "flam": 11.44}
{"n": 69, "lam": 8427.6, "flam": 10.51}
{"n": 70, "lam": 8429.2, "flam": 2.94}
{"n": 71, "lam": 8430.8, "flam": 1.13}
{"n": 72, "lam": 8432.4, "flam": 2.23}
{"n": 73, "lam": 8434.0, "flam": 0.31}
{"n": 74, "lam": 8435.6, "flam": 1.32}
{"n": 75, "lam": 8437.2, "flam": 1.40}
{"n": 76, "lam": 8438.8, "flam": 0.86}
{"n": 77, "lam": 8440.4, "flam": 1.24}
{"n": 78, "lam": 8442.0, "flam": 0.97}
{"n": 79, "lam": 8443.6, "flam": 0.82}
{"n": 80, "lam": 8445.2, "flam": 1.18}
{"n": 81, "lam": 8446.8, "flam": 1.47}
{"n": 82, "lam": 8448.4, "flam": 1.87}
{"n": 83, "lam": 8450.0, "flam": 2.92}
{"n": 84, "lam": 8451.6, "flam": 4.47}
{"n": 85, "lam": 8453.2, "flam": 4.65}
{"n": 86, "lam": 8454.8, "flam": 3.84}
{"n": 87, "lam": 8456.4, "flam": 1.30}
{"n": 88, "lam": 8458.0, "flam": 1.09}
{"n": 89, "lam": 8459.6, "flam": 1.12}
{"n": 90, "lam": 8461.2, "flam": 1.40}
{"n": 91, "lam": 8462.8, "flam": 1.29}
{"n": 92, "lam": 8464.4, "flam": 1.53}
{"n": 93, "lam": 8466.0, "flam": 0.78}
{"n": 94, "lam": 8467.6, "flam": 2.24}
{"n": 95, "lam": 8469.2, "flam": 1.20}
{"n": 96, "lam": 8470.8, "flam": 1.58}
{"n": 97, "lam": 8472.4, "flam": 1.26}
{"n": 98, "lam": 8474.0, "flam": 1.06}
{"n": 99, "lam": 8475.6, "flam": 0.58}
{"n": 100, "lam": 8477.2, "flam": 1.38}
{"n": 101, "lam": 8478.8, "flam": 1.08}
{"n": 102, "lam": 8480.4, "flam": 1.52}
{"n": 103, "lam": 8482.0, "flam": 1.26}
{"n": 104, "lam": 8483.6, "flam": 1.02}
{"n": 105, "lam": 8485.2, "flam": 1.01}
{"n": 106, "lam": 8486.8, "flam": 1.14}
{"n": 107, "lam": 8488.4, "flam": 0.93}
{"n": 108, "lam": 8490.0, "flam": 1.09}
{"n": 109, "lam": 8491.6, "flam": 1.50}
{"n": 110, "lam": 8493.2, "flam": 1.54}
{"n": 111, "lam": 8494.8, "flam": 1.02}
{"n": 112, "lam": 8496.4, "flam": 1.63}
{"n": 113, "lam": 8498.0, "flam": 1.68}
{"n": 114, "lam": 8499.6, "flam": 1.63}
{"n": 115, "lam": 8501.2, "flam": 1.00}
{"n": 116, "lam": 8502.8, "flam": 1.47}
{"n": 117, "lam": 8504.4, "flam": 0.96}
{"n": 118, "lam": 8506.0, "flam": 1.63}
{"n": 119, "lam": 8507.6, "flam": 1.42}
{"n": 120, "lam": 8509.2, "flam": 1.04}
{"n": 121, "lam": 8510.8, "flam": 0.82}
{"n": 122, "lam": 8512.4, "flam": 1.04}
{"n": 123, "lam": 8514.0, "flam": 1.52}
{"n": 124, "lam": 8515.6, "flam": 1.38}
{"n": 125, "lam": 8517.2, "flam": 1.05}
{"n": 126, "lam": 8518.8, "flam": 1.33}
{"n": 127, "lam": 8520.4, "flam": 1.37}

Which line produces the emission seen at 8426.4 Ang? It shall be H-alpha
